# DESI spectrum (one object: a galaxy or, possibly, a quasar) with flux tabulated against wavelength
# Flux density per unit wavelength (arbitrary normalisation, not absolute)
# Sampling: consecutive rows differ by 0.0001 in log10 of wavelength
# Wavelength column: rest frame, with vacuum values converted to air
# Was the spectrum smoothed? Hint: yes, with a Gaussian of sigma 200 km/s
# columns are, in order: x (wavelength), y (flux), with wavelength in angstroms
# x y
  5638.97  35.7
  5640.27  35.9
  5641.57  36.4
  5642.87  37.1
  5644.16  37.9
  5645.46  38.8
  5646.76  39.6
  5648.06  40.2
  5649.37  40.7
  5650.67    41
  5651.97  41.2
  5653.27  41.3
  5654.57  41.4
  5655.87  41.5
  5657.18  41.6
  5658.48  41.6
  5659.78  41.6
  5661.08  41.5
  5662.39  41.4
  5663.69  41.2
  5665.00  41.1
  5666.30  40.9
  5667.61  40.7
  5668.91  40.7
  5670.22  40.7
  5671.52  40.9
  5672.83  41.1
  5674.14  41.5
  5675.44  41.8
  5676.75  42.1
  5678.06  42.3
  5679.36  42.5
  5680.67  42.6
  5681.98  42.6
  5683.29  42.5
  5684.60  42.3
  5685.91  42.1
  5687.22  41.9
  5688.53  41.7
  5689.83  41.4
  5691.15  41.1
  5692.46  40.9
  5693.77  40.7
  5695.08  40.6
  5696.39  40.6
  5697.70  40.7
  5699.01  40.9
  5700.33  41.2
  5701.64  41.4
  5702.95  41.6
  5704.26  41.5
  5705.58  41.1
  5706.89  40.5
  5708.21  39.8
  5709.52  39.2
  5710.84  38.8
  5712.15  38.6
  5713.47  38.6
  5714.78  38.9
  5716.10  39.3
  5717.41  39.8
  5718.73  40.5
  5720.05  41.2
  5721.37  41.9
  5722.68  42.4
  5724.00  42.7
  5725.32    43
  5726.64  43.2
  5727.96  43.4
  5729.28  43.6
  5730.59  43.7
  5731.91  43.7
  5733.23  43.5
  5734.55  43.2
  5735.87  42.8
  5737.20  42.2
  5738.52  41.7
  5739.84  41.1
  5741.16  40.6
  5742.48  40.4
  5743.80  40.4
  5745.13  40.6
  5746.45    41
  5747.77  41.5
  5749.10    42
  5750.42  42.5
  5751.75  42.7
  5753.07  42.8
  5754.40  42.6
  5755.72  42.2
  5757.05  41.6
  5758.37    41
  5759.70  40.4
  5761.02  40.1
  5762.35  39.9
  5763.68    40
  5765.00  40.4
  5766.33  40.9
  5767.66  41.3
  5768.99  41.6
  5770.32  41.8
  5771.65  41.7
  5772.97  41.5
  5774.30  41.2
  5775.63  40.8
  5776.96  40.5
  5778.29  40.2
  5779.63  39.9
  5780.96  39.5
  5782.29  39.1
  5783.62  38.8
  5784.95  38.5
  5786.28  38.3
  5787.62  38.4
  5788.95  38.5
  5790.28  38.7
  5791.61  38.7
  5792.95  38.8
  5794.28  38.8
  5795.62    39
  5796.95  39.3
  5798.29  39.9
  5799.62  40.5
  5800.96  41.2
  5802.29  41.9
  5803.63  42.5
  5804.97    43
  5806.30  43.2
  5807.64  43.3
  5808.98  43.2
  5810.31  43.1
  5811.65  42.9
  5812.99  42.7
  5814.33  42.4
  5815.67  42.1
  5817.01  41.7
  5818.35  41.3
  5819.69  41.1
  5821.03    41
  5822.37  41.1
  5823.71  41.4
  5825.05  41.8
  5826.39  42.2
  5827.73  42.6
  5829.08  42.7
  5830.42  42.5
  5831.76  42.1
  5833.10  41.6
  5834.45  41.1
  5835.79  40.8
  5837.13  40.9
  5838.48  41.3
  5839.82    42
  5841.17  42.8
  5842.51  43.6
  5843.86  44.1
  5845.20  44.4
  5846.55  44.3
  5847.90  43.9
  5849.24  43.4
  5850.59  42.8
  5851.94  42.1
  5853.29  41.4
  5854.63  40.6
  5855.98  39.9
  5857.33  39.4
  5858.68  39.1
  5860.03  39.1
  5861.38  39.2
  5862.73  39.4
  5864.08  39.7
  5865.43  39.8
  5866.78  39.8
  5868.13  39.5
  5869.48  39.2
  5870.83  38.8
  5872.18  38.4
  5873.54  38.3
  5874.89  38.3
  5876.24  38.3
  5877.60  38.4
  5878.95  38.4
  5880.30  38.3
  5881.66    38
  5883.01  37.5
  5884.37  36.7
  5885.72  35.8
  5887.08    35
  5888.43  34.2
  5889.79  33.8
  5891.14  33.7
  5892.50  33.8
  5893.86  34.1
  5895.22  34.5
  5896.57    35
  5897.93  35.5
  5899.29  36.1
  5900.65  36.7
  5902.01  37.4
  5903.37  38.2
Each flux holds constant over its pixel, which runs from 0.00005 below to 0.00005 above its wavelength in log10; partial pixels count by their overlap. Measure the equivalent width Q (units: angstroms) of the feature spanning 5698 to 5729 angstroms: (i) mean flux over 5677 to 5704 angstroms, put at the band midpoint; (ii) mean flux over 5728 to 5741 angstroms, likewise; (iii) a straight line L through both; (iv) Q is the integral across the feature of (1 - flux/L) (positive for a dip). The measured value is 0.98 angstroms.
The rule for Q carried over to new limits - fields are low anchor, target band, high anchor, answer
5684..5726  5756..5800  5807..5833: 1.8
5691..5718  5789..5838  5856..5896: -3.6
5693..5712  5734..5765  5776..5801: -1.2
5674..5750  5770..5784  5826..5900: 0.0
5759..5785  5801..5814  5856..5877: -0.9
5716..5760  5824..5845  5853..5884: -1.3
